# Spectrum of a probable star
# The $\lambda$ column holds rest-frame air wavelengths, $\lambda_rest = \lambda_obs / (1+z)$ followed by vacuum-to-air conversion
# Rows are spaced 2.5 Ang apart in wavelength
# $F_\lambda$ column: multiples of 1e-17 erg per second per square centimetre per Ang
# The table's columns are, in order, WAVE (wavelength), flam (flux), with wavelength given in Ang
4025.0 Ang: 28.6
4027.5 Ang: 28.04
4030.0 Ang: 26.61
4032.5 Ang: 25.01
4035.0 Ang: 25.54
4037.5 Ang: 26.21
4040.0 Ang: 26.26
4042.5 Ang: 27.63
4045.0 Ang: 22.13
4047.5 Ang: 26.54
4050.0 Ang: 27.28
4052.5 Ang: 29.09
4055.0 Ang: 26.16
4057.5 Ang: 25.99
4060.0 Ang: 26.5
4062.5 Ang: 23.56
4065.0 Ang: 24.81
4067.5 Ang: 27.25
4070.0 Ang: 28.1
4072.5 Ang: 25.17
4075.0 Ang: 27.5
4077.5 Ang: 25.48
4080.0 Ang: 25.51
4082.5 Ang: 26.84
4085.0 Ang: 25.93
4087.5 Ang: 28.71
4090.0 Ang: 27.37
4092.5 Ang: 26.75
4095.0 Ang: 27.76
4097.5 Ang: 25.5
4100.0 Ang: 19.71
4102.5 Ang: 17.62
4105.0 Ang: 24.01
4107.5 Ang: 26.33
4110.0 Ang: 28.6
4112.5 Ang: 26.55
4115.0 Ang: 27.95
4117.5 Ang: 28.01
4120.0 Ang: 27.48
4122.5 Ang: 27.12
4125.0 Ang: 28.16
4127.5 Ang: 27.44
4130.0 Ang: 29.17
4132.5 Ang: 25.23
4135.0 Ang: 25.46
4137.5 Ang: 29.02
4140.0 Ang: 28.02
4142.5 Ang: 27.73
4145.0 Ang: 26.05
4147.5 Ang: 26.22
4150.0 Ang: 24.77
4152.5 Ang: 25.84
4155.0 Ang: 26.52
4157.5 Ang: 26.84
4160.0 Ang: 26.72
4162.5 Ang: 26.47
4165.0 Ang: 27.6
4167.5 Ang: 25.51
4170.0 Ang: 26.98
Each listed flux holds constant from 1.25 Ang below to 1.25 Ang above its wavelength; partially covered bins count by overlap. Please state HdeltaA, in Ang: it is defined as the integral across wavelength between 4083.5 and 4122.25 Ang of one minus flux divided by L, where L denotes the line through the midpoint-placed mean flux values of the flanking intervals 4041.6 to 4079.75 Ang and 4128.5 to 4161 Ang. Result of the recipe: 0.8 Ang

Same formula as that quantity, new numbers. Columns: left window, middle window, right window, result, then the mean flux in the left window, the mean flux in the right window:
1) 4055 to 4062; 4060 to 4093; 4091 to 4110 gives -1.5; 25.9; 24.3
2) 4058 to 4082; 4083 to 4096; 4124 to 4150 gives -0.5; 26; 27.1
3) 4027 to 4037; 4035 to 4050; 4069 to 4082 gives 0.2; 26.2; 26.3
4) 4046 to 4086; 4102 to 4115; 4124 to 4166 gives 0.6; 26.3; 26.9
